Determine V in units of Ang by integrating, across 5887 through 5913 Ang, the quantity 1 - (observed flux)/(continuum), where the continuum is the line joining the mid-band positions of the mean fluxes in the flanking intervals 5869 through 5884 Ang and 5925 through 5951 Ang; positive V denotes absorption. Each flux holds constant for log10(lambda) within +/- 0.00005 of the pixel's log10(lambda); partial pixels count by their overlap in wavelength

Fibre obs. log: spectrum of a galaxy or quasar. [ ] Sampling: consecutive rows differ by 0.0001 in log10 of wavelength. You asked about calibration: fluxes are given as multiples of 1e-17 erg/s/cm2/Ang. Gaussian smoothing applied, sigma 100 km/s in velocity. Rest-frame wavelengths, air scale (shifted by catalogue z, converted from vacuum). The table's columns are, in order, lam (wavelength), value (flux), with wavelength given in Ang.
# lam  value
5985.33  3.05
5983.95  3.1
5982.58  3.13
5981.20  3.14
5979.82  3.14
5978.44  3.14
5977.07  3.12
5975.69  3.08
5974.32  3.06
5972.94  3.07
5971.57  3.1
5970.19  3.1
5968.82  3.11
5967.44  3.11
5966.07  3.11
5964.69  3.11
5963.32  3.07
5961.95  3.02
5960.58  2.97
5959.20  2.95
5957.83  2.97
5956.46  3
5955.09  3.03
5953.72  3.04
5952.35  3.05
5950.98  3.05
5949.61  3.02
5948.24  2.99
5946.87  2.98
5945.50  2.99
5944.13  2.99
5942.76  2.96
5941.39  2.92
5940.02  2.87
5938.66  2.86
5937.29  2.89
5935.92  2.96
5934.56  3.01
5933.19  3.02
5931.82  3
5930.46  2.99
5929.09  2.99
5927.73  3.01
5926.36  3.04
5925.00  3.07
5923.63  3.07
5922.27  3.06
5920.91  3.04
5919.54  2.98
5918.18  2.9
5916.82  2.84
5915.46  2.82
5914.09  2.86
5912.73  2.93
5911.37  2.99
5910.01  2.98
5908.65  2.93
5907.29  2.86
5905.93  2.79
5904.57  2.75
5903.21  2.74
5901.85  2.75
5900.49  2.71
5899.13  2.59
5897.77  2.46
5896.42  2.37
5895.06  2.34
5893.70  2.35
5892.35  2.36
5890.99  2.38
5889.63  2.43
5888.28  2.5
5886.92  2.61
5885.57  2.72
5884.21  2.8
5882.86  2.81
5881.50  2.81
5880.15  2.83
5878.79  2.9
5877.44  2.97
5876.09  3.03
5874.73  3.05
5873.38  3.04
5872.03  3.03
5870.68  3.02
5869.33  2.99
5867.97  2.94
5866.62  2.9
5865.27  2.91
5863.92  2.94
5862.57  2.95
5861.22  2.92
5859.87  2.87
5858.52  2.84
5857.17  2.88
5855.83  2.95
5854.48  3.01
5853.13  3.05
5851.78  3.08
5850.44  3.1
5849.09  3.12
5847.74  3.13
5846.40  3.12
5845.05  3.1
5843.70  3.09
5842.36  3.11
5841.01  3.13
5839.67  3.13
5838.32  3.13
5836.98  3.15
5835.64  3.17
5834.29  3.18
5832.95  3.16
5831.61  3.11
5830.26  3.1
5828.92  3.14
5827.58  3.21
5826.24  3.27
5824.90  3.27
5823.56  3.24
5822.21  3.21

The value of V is 2.8 Ang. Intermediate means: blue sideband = 2.95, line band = 2.64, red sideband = 2.98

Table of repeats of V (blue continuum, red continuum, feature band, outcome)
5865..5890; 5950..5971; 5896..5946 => 1.1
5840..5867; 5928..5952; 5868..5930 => 3.7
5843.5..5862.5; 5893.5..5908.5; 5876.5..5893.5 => 0.5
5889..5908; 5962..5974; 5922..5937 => -1.2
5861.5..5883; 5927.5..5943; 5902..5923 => 0.4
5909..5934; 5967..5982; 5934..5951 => 0.4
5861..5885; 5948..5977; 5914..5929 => 0.1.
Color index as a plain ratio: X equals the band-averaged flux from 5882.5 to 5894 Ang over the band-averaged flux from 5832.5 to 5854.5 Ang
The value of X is 0.82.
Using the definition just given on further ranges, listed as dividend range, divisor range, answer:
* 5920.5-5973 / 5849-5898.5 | 1.07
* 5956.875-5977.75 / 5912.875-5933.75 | 1.03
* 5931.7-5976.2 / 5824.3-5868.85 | 0.98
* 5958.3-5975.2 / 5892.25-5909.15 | 1.17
